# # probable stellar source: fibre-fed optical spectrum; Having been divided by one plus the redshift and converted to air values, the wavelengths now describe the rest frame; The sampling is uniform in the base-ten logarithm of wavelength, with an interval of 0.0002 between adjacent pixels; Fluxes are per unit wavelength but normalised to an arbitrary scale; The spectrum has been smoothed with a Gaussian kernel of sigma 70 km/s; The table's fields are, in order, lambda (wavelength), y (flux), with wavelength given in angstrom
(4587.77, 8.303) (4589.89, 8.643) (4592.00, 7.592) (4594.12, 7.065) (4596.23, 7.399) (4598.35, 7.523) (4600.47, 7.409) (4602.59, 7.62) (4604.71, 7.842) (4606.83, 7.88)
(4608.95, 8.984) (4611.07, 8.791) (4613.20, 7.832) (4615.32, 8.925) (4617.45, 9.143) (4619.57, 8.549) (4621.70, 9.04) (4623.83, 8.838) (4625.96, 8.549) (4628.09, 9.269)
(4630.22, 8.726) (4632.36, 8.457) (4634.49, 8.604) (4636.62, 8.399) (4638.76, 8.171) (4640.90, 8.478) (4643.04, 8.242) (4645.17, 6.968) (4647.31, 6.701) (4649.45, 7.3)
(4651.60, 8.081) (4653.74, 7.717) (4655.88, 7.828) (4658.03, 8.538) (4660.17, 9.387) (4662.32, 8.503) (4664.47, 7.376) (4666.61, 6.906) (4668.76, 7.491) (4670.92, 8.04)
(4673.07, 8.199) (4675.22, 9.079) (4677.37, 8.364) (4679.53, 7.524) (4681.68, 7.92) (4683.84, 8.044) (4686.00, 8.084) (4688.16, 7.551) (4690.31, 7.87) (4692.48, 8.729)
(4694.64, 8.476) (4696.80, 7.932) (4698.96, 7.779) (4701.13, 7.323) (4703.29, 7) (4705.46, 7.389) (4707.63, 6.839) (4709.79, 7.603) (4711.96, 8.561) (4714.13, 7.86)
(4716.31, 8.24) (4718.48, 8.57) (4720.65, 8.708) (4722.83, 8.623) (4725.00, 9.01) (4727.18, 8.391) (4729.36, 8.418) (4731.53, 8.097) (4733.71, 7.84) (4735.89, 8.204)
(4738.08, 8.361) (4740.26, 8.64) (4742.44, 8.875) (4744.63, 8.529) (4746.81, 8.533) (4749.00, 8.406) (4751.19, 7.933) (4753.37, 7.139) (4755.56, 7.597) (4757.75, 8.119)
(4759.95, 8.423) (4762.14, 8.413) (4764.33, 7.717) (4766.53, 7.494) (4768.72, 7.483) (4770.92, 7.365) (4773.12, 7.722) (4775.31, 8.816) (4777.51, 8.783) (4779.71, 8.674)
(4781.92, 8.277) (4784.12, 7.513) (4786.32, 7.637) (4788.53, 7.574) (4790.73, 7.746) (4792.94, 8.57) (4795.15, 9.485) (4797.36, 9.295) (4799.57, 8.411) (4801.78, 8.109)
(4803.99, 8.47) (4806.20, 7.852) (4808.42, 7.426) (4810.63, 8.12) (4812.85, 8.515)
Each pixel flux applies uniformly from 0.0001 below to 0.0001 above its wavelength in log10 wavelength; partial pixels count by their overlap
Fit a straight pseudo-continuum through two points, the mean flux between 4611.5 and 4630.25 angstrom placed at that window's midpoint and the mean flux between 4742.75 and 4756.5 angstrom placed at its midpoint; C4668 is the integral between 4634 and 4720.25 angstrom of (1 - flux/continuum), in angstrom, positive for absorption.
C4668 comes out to 5.31 angstrom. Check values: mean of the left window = 8.77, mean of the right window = 8.08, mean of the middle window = 7.94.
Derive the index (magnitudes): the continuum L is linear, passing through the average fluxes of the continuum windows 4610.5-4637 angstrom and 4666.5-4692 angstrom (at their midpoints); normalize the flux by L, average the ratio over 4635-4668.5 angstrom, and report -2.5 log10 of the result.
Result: 0.06 mag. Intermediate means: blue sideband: 8.71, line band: 7.91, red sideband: 7.98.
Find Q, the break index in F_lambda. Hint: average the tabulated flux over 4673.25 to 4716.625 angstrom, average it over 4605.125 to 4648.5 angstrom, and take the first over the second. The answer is 0.9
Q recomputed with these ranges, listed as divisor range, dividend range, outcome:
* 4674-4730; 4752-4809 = 1.00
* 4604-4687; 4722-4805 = 1.00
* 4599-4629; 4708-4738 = 0.98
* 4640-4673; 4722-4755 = 1.06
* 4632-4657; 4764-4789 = 1.00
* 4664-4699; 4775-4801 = 1.05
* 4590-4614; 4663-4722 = 1.01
